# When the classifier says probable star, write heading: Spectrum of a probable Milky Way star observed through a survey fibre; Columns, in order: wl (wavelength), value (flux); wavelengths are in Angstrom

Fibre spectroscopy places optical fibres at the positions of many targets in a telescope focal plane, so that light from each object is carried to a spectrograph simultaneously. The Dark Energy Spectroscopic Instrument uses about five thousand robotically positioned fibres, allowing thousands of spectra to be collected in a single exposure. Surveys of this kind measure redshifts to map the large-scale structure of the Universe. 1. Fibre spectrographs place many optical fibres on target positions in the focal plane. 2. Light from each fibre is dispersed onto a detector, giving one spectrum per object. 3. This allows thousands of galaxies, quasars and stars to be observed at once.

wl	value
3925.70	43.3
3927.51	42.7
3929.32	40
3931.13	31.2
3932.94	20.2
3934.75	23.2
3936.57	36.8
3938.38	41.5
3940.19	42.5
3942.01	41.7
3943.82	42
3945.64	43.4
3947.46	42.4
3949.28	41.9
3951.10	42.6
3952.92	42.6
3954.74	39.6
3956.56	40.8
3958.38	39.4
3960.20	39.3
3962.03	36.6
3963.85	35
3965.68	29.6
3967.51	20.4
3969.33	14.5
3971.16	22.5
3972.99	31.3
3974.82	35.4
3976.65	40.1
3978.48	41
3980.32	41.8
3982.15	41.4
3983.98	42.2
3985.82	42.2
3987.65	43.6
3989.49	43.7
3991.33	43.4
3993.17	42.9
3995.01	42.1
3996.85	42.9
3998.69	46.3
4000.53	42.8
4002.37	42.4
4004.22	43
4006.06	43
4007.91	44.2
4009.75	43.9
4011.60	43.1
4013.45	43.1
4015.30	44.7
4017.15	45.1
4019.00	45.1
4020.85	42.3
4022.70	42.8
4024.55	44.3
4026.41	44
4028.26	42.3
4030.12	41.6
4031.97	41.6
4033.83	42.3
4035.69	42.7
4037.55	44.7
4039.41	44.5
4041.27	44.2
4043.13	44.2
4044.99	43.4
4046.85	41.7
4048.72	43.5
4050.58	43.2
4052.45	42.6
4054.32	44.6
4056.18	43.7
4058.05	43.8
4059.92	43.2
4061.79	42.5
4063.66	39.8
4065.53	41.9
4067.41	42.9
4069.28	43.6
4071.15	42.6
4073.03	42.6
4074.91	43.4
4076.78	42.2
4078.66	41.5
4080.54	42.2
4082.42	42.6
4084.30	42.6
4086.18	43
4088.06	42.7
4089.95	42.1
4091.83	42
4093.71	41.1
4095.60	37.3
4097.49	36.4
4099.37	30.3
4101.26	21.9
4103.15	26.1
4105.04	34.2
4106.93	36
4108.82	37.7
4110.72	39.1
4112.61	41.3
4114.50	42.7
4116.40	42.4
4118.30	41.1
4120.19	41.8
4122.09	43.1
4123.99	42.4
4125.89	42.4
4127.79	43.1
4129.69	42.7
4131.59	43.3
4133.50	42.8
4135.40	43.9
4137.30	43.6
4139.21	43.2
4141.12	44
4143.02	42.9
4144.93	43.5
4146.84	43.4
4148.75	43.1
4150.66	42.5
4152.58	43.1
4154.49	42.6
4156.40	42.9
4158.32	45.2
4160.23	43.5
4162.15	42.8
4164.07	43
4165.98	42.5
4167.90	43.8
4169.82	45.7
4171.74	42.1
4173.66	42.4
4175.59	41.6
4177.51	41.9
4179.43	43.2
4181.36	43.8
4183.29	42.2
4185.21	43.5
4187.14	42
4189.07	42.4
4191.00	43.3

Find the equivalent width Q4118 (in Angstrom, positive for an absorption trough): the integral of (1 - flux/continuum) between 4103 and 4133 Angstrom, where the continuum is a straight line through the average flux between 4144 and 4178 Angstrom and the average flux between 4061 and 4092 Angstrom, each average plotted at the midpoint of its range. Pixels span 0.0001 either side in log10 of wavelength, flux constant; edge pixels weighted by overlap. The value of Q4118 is 1.65 Angstrom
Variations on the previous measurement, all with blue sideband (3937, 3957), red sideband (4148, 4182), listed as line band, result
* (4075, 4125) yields 4.17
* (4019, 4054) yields -0.70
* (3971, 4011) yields 0.66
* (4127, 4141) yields -0.12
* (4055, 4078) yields -0.10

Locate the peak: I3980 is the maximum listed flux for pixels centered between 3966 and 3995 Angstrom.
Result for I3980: 43.7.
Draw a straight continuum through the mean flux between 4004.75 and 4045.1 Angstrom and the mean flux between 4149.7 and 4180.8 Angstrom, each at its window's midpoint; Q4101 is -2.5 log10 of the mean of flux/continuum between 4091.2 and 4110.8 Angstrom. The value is 0.25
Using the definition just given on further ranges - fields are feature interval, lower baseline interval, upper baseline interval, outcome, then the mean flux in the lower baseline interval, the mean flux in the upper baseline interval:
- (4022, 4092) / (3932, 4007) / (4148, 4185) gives -0.065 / 38.3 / 43.1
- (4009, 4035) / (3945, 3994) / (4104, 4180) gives -0.110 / 37.7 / 42.3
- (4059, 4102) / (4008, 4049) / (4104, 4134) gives 0.039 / 43.4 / 40.9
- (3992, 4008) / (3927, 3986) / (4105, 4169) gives -0.143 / 36.5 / 42.4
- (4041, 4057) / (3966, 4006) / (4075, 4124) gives -0.124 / 38.4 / 39.1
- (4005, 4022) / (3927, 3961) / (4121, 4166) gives -0.094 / 38.6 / 43.2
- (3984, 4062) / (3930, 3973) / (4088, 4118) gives -0.201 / 35.1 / 37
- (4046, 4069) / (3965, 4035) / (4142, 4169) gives -0.037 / 40.3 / 43.2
